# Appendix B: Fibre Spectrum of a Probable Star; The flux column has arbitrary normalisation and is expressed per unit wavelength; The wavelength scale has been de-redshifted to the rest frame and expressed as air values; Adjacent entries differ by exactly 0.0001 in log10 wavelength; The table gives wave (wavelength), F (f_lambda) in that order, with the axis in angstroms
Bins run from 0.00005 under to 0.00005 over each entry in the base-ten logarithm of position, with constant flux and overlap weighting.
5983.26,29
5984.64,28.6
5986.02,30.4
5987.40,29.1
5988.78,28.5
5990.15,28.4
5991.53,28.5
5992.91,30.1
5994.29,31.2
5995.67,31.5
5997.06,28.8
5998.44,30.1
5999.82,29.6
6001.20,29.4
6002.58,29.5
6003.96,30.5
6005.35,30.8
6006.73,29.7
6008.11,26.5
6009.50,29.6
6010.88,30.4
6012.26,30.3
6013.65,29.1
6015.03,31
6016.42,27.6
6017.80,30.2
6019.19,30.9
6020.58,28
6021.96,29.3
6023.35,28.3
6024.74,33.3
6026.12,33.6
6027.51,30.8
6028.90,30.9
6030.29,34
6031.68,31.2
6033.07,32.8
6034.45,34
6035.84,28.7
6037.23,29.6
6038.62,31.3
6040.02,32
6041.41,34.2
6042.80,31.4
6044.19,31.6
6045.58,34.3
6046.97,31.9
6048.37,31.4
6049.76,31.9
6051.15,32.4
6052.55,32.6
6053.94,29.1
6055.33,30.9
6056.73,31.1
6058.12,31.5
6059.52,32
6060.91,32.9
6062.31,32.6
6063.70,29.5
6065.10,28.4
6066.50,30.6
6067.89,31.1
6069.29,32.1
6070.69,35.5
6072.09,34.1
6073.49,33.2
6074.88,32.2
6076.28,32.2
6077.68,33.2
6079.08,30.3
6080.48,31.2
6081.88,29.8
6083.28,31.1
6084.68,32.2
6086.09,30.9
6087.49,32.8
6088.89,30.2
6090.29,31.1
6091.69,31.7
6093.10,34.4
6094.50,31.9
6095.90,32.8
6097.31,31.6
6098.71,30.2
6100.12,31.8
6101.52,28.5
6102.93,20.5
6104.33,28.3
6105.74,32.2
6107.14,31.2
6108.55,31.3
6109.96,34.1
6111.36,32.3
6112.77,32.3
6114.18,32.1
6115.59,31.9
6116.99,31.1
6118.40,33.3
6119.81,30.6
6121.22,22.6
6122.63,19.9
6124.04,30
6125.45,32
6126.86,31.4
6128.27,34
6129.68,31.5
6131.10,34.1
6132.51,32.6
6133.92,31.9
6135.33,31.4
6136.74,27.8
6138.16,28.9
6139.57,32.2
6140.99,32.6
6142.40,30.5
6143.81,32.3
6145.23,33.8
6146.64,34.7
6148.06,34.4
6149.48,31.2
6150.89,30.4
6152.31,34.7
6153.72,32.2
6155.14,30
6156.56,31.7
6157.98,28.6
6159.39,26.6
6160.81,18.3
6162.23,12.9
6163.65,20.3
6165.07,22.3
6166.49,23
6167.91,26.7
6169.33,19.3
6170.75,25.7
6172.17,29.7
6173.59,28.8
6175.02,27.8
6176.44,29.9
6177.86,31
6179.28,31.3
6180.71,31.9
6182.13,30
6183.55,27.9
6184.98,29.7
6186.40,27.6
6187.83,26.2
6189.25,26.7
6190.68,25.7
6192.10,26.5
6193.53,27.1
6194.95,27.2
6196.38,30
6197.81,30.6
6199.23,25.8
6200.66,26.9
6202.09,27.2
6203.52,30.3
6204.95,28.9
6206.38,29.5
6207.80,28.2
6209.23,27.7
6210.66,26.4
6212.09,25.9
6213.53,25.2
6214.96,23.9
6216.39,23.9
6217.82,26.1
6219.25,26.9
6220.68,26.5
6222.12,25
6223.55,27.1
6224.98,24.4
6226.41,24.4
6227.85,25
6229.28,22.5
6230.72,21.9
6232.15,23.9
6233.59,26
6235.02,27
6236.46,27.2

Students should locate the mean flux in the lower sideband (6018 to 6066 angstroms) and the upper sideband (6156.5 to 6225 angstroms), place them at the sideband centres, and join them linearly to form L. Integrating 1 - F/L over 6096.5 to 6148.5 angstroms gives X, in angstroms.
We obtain -3.7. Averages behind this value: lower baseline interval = 31.4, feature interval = 30.8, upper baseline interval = 26.6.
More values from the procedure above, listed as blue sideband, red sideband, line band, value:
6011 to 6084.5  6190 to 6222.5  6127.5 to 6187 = -1.45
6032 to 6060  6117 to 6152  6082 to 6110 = 0.45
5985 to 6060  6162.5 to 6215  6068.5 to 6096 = -2.54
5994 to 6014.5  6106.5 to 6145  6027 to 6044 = -0.94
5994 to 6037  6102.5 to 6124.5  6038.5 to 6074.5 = -2.19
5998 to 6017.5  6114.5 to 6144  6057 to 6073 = -0.94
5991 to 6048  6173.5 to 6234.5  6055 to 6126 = -4.16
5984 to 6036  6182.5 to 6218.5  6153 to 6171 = 2.23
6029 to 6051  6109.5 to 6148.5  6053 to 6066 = 0.38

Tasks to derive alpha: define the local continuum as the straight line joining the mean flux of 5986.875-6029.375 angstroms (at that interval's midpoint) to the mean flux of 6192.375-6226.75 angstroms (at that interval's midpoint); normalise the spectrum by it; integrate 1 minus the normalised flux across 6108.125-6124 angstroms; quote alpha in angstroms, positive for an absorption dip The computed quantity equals -1.0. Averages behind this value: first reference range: 29.9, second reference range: 26.9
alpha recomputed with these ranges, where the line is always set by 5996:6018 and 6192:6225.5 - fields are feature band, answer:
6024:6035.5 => -1.2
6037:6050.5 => -1.4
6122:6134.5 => -1.3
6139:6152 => -2.2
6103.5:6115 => -1.4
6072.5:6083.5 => -1.2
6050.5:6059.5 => -0.7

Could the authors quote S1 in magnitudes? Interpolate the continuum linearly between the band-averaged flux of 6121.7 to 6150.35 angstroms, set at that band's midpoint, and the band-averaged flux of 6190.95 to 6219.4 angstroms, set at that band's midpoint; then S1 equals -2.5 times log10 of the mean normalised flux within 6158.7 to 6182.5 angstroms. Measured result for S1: 0.14 mag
